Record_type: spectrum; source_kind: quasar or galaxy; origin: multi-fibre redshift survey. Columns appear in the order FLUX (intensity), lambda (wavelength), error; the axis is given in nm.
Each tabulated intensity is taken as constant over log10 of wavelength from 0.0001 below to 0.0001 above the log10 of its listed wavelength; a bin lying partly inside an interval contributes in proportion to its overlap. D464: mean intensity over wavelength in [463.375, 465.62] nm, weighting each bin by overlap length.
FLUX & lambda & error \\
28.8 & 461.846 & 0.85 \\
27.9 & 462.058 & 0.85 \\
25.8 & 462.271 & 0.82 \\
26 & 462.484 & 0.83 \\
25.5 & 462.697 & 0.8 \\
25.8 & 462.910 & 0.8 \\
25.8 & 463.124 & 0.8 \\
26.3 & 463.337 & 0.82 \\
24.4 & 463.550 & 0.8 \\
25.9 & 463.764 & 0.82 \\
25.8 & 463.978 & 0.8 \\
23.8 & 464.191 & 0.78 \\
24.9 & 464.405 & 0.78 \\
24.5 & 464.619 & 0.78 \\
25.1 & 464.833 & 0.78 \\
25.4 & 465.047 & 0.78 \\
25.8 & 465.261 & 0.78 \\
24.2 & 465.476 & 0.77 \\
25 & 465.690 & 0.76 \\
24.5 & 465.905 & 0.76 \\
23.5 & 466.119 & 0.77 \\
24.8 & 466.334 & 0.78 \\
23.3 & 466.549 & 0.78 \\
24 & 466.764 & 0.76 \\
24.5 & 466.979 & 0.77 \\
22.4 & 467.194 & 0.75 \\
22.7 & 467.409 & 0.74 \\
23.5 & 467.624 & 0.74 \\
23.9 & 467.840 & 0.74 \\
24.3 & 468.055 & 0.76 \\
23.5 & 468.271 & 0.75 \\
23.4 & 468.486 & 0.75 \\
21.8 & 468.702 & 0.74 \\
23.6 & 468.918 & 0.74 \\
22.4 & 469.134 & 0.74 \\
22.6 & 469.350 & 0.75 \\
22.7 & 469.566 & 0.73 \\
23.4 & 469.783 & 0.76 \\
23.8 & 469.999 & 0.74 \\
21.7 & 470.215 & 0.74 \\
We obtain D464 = 25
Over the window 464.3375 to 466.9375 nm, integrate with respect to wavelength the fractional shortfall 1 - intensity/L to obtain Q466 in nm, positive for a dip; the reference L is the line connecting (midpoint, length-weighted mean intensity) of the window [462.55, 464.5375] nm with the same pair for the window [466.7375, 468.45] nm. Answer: -0.01 nm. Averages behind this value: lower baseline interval 25.4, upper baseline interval 23.6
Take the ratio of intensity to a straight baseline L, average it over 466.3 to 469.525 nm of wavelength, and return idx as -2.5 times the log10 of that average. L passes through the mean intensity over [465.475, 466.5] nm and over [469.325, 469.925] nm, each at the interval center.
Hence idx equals 0.01 mag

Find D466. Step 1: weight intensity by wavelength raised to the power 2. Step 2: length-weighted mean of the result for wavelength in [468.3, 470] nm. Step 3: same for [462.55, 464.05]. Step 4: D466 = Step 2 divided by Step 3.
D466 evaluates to 0.9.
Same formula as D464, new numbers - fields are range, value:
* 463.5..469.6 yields 24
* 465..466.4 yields 24.7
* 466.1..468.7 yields 23.6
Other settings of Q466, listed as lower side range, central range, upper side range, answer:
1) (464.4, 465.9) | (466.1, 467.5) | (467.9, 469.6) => 0.03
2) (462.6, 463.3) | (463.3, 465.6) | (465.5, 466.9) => 0.00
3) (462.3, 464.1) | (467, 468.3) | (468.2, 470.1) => 0.01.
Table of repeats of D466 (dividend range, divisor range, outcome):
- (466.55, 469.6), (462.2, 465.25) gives 0.93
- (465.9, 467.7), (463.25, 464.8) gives 0.95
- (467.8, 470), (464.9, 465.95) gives 0.94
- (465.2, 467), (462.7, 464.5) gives 0.97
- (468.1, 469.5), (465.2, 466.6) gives 0.95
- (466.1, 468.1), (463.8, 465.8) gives 0.96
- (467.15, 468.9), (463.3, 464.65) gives 0.94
